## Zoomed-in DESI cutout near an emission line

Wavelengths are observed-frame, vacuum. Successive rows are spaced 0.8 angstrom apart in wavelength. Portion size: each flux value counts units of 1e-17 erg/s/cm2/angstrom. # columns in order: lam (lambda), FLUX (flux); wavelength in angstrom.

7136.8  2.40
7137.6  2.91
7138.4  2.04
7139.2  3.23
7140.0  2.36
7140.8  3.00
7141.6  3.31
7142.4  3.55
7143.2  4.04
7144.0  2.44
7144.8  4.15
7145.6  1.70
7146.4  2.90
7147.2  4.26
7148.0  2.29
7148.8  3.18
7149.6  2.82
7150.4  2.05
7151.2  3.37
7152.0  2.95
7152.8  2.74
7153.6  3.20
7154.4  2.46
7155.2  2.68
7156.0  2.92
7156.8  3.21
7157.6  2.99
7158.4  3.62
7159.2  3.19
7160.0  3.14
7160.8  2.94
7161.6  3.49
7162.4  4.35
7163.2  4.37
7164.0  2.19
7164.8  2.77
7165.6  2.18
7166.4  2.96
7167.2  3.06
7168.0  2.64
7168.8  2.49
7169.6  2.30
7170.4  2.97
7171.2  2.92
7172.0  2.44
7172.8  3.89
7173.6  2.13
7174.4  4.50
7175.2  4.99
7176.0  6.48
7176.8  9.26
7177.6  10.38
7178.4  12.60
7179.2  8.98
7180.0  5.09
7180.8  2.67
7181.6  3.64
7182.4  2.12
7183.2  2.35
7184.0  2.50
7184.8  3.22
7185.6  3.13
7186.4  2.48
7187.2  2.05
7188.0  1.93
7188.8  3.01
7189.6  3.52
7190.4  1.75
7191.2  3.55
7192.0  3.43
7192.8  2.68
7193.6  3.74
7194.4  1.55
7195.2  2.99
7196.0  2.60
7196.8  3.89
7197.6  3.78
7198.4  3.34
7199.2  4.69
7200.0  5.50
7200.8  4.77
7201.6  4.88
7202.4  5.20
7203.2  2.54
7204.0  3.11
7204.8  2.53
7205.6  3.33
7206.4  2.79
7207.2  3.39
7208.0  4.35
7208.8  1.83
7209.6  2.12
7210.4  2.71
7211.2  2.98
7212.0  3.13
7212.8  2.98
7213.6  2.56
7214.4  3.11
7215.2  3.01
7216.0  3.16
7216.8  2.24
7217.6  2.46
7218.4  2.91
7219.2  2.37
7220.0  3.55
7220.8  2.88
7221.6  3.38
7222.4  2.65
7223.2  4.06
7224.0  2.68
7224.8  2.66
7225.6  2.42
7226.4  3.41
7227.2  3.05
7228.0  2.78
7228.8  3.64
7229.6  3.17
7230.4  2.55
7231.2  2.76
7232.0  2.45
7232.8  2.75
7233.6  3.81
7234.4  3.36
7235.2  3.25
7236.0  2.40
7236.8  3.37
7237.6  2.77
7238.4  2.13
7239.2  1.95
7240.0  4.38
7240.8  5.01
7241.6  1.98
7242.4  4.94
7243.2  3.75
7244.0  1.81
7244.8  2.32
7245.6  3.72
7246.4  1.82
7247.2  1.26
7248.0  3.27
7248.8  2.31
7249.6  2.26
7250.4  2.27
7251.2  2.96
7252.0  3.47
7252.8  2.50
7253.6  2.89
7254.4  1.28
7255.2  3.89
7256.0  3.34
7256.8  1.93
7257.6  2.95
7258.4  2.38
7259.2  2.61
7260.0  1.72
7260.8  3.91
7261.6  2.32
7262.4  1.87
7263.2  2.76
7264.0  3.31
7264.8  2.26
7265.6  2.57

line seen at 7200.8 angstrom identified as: [N II] 6583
